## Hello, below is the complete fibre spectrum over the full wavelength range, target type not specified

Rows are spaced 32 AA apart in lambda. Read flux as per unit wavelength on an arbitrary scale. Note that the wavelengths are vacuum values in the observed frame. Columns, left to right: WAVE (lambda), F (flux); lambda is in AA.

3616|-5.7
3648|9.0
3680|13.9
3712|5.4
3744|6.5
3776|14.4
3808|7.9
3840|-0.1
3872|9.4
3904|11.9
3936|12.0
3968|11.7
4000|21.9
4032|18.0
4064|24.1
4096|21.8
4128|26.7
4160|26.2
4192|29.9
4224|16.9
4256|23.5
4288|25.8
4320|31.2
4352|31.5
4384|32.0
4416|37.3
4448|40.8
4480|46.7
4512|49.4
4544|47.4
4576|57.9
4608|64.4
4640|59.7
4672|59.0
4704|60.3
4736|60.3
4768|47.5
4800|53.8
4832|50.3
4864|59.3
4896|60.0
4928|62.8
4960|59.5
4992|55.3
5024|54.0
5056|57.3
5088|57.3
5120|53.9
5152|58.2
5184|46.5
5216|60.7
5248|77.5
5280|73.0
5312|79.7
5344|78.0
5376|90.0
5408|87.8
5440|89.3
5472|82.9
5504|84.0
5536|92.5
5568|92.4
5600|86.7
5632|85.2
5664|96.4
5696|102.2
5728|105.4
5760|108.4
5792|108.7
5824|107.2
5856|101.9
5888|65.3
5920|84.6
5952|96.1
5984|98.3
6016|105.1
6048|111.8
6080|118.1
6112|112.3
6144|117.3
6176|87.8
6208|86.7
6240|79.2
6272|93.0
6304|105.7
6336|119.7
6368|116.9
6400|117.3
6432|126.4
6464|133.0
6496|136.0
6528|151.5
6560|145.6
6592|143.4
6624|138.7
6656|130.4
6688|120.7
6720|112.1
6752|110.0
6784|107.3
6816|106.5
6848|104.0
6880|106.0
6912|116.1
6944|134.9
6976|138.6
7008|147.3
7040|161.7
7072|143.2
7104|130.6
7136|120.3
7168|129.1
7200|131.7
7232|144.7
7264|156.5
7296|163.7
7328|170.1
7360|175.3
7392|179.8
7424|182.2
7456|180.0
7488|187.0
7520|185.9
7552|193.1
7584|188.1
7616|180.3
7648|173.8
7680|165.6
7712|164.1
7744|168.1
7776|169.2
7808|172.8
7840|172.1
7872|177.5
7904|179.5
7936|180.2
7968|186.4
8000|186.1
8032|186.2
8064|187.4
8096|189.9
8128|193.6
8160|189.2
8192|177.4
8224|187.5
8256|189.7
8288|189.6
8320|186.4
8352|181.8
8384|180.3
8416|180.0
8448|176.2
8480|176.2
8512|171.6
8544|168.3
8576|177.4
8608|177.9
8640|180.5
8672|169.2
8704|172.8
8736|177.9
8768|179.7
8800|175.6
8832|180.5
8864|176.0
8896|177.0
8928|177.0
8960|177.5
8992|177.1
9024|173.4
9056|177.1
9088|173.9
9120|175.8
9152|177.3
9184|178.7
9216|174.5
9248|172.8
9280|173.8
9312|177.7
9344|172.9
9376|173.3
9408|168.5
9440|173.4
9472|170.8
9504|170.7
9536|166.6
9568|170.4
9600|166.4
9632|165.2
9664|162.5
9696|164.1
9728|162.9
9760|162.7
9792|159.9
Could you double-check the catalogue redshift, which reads 0.000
